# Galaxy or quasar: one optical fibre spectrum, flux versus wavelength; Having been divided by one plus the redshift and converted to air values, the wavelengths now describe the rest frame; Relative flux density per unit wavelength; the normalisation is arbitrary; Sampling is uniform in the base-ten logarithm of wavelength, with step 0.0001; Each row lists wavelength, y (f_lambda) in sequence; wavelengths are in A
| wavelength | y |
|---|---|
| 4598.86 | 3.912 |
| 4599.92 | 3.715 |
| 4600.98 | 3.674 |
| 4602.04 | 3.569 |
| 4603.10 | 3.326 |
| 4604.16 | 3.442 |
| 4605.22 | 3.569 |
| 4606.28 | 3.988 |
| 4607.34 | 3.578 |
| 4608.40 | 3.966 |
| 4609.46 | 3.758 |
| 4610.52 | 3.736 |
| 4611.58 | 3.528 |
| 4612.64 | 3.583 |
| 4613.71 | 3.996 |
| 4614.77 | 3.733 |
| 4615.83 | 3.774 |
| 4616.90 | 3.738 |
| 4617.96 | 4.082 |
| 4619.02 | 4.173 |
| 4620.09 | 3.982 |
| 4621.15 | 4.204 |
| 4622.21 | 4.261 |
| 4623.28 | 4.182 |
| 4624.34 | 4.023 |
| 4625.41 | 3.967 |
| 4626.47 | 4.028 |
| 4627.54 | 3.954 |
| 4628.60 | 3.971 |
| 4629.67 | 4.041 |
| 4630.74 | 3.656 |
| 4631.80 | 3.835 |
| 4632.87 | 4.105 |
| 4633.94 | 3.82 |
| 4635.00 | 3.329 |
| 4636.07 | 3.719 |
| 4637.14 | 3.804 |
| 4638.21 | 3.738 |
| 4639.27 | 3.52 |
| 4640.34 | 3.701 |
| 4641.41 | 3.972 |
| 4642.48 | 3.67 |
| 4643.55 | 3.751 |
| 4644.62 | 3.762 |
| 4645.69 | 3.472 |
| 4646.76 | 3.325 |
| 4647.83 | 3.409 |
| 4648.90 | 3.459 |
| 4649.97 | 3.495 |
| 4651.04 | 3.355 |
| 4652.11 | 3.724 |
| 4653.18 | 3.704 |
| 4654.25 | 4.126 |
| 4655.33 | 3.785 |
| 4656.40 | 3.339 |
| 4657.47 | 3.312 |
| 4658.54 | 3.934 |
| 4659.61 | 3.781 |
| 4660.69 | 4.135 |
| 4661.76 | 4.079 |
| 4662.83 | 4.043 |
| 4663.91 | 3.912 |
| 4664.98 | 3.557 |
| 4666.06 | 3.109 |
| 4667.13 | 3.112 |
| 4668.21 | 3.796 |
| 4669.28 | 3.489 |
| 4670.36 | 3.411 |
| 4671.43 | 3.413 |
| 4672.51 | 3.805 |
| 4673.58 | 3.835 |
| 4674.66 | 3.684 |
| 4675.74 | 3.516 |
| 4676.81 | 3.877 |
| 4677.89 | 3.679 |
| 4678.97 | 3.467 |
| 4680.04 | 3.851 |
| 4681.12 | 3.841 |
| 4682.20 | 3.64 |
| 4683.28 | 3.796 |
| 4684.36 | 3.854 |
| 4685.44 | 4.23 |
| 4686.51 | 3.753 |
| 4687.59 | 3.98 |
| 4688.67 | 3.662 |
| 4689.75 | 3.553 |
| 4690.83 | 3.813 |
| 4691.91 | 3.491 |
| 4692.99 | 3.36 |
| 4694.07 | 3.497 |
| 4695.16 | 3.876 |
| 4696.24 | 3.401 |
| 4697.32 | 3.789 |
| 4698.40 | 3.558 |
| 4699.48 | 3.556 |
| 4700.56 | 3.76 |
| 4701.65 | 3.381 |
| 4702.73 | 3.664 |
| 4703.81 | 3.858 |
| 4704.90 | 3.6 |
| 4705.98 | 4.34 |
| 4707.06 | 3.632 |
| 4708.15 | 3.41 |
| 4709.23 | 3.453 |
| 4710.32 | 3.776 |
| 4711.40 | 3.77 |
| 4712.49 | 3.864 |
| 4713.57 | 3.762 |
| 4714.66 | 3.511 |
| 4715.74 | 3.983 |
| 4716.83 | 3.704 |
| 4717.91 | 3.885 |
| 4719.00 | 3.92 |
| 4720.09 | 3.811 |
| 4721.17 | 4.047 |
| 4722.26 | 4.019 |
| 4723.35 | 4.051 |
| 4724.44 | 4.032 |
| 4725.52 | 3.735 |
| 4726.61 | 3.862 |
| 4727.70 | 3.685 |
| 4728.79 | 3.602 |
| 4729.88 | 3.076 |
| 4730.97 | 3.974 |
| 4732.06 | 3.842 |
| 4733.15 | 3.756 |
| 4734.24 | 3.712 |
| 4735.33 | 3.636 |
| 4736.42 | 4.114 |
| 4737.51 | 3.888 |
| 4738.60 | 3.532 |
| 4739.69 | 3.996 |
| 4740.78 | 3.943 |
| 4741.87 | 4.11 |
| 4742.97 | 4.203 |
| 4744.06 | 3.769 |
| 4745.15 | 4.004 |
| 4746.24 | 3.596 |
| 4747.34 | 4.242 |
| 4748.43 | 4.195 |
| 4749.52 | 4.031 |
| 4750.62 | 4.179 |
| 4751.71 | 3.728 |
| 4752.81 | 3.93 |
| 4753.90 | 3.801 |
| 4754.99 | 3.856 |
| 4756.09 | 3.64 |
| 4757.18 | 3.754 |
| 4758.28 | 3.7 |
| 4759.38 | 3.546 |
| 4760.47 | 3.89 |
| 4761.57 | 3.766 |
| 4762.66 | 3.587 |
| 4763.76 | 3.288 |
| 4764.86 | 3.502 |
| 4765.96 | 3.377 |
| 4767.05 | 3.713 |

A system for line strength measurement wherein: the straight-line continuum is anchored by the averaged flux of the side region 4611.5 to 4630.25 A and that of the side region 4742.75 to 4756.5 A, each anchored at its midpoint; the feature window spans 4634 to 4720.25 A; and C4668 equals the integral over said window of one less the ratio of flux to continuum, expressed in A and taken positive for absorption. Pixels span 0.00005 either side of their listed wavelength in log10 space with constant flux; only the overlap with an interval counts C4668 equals 5.8 A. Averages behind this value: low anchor 3.96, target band 3.68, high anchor 3.93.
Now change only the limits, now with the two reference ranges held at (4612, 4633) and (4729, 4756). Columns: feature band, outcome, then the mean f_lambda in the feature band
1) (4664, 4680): 1.4 A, 3.57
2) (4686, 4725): 1.6 A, 3.74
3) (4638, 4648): 0.8 A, 3.64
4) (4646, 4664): 1.1 A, 3.69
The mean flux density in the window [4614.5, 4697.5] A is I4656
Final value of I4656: 3.74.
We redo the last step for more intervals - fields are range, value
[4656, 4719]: 3.7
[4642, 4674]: 3.64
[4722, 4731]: 3.76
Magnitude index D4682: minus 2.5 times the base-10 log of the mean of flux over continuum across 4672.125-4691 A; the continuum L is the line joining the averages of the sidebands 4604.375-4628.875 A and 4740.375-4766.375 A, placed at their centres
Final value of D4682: 0.03 mag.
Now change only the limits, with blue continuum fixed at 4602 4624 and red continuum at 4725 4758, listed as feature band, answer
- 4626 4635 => -0.02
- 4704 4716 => 0.03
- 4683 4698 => 0.04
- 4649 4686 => 0.04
